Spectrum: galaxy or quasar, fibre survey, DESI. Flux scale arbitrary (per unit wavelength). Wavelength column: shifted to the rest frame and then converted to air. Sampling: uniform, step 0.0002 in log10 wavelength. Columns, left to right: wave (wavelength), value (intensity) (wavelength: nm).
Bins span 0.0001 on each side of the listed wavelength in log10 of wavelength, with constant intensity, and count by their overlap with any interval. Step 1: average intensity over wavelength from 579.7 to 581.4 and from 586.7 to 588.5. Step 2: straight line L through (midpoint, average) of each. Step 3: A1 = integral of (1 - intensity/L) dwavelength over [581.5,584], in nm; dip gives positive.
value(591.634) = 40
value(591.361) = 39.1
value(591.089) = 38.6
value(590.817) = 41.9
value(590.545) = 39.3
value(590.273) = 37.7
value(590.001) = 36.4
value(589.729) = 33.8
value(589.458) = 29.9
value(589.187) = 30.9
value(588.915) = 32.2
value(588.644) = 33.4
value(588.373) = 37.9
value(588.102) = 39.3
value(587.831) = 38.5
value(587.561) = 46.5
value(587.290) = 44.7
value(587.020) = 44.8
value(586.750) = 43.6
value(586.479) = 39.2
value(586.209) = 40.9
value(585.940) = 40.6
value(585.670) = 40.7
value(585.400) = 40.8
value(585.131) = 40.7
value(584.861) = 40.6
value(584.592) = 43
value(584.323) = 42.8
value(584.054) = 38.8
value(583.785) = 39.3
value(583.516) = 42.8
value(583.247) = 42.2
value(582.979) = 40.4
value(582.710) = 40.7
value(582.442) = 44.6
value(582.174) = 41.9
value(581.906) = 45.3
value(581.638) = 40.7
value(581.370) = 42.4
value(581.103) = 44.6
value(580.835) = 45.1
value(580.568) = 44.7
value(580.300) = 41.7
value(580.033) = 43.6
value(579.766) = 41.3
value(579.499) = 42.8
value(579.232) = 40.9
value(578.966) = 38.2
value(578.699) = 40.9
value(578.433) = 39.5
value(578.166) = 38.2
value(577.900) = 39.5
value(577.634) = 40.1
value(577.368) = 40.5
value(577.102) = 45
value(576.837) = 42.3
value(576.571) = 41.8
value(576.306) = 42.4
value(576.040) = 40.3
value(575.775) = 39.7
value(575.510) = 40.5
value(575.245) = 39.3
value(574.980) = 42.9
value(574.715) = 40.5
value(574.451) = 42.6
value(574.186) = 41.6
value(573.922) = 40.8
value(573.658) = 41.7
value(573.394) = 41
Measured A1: 0.07 nm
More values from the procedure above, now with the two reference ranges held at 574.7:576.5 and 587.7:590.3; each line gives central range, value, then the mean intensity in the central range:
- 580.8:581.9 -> -0.14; 43.3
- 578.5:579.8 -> -0.05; 40.7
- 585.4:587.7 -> -0.42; 42.5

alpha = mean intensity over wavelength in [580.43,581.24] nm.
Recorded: 44.8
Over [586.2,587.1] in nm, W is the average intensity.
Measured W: 42.1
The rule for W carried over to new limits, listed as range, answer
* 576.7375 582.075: 41.9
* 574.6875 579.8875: 40.8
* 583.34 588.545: 41.3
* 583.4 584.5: 41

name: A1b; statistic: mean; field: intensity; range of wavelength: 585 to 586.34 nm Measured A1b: 40.8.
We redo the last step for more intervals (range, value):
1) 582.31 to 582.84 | 42.7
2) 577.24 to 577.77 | 40.3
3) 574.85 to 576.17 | 40.5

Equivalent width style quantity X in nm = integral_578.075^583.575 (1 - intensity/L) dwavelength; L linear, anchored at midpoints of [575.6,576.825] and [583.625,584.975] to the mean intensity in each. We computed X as -0.14 nm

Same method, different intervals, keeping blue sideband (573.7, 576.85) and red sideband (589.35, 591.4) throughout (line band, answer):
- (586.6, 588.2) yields -0.21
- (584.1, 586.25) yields -0.15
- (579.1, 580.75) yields -0.11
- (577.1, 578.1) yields 0.00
